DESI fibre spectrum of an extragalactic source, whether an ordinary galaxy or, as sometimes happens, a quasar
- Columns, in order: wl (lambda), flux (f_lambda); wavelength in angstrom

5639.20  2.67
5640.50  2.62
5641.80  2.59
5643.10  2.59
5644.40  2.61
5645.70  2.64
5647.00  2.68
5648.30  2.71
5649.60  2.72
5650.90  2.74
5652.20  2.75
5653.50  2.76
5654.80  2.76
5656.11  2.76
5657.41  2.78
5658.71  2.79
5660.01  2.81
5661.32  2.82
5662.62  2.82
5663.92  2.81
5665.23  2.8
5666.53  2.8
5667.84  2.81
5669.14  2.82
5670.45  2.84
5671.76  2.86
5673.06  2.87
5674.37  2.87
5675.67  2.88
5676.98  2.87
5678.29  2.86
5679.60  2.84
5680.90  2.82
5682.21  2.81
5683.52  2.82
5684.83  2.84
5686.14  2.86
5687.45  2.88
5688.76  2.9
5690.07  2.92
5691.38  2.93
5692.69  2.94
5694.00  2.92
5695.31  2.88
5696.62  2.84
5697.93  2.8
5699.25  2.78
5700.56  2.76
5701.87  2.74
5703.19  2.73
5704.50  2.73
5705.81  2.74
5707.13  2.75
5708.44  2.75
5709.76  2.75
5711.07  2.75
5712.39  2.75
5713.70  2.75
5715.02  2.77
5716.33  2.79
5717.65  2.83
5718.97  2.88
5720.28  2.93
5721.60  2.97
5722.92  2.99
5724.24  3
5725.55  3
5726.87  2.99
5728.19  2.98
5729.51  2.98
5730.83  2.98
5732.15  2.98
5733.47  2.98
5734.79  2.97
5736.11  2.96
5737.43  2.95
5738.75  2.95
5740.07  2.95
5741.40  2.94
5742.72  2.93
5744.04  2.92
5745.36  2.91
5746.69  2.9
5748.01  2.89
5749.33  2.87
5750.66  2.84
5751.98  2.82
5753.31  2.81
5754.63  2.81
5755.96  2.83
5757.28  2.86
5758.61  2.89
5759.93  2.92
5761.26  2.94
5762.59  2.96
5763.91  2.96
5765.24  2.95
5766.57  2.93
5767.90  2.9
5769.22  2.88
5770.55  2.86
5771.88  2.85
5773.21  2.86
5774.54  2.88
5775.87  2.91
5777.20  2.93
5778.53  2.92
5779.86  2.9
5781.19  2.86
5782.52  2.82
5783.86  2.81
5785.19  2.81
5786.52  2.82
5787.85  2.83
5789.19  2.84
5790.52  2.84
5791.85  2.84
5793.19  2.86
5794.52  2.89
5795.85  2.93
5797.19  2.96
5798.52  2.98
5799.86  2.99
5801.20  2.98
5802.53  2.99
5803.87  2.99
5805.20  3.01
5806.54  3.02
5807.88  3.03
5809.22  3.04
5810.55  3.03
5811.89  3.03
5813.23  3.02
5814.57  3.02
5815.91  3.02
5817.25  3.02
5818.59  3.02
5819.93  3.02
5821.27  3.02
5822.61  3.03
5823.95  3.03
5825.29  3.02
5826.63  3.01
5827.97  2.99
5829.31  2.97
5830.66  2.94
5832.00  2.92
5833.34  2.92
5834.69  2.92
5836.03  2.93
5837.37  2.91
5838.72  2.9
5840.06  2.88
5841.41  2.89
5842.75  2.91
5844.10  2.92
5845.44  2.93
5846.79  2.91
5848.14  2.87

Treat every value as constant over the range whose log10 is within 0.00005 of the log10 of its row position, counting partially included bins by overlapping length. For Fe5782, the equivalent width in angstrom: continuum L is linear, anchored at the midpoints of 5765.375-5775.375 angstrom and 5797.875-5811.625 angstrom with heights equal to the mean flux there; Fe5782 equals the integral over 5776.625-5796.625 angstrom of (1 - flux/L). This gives 0.6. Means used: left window 2.88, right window 3.01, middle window 2.86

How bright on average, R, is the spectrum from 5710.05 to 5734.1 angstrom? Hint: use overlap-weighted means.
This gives 2.9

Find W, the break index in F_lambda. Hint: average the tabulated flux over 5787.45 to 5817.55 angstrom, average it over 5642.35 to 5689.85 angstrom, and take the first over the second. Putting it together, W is 1.06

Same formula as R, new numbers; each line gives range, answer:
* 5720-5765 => 2.93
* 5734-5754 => 2.91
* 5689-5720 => 2.81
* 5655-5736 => 2.85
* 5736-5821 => 2.92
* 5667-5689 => 2.85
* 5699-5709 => 2.75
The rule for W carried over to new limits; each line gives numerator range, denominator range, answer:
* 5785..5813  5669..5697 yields 1.03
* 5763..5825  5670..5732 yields 1.03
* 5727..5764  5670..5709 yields 1.03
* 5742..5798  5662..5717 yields 1.02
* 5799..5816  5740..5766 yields 1.04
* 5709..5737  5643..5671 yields 1.05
